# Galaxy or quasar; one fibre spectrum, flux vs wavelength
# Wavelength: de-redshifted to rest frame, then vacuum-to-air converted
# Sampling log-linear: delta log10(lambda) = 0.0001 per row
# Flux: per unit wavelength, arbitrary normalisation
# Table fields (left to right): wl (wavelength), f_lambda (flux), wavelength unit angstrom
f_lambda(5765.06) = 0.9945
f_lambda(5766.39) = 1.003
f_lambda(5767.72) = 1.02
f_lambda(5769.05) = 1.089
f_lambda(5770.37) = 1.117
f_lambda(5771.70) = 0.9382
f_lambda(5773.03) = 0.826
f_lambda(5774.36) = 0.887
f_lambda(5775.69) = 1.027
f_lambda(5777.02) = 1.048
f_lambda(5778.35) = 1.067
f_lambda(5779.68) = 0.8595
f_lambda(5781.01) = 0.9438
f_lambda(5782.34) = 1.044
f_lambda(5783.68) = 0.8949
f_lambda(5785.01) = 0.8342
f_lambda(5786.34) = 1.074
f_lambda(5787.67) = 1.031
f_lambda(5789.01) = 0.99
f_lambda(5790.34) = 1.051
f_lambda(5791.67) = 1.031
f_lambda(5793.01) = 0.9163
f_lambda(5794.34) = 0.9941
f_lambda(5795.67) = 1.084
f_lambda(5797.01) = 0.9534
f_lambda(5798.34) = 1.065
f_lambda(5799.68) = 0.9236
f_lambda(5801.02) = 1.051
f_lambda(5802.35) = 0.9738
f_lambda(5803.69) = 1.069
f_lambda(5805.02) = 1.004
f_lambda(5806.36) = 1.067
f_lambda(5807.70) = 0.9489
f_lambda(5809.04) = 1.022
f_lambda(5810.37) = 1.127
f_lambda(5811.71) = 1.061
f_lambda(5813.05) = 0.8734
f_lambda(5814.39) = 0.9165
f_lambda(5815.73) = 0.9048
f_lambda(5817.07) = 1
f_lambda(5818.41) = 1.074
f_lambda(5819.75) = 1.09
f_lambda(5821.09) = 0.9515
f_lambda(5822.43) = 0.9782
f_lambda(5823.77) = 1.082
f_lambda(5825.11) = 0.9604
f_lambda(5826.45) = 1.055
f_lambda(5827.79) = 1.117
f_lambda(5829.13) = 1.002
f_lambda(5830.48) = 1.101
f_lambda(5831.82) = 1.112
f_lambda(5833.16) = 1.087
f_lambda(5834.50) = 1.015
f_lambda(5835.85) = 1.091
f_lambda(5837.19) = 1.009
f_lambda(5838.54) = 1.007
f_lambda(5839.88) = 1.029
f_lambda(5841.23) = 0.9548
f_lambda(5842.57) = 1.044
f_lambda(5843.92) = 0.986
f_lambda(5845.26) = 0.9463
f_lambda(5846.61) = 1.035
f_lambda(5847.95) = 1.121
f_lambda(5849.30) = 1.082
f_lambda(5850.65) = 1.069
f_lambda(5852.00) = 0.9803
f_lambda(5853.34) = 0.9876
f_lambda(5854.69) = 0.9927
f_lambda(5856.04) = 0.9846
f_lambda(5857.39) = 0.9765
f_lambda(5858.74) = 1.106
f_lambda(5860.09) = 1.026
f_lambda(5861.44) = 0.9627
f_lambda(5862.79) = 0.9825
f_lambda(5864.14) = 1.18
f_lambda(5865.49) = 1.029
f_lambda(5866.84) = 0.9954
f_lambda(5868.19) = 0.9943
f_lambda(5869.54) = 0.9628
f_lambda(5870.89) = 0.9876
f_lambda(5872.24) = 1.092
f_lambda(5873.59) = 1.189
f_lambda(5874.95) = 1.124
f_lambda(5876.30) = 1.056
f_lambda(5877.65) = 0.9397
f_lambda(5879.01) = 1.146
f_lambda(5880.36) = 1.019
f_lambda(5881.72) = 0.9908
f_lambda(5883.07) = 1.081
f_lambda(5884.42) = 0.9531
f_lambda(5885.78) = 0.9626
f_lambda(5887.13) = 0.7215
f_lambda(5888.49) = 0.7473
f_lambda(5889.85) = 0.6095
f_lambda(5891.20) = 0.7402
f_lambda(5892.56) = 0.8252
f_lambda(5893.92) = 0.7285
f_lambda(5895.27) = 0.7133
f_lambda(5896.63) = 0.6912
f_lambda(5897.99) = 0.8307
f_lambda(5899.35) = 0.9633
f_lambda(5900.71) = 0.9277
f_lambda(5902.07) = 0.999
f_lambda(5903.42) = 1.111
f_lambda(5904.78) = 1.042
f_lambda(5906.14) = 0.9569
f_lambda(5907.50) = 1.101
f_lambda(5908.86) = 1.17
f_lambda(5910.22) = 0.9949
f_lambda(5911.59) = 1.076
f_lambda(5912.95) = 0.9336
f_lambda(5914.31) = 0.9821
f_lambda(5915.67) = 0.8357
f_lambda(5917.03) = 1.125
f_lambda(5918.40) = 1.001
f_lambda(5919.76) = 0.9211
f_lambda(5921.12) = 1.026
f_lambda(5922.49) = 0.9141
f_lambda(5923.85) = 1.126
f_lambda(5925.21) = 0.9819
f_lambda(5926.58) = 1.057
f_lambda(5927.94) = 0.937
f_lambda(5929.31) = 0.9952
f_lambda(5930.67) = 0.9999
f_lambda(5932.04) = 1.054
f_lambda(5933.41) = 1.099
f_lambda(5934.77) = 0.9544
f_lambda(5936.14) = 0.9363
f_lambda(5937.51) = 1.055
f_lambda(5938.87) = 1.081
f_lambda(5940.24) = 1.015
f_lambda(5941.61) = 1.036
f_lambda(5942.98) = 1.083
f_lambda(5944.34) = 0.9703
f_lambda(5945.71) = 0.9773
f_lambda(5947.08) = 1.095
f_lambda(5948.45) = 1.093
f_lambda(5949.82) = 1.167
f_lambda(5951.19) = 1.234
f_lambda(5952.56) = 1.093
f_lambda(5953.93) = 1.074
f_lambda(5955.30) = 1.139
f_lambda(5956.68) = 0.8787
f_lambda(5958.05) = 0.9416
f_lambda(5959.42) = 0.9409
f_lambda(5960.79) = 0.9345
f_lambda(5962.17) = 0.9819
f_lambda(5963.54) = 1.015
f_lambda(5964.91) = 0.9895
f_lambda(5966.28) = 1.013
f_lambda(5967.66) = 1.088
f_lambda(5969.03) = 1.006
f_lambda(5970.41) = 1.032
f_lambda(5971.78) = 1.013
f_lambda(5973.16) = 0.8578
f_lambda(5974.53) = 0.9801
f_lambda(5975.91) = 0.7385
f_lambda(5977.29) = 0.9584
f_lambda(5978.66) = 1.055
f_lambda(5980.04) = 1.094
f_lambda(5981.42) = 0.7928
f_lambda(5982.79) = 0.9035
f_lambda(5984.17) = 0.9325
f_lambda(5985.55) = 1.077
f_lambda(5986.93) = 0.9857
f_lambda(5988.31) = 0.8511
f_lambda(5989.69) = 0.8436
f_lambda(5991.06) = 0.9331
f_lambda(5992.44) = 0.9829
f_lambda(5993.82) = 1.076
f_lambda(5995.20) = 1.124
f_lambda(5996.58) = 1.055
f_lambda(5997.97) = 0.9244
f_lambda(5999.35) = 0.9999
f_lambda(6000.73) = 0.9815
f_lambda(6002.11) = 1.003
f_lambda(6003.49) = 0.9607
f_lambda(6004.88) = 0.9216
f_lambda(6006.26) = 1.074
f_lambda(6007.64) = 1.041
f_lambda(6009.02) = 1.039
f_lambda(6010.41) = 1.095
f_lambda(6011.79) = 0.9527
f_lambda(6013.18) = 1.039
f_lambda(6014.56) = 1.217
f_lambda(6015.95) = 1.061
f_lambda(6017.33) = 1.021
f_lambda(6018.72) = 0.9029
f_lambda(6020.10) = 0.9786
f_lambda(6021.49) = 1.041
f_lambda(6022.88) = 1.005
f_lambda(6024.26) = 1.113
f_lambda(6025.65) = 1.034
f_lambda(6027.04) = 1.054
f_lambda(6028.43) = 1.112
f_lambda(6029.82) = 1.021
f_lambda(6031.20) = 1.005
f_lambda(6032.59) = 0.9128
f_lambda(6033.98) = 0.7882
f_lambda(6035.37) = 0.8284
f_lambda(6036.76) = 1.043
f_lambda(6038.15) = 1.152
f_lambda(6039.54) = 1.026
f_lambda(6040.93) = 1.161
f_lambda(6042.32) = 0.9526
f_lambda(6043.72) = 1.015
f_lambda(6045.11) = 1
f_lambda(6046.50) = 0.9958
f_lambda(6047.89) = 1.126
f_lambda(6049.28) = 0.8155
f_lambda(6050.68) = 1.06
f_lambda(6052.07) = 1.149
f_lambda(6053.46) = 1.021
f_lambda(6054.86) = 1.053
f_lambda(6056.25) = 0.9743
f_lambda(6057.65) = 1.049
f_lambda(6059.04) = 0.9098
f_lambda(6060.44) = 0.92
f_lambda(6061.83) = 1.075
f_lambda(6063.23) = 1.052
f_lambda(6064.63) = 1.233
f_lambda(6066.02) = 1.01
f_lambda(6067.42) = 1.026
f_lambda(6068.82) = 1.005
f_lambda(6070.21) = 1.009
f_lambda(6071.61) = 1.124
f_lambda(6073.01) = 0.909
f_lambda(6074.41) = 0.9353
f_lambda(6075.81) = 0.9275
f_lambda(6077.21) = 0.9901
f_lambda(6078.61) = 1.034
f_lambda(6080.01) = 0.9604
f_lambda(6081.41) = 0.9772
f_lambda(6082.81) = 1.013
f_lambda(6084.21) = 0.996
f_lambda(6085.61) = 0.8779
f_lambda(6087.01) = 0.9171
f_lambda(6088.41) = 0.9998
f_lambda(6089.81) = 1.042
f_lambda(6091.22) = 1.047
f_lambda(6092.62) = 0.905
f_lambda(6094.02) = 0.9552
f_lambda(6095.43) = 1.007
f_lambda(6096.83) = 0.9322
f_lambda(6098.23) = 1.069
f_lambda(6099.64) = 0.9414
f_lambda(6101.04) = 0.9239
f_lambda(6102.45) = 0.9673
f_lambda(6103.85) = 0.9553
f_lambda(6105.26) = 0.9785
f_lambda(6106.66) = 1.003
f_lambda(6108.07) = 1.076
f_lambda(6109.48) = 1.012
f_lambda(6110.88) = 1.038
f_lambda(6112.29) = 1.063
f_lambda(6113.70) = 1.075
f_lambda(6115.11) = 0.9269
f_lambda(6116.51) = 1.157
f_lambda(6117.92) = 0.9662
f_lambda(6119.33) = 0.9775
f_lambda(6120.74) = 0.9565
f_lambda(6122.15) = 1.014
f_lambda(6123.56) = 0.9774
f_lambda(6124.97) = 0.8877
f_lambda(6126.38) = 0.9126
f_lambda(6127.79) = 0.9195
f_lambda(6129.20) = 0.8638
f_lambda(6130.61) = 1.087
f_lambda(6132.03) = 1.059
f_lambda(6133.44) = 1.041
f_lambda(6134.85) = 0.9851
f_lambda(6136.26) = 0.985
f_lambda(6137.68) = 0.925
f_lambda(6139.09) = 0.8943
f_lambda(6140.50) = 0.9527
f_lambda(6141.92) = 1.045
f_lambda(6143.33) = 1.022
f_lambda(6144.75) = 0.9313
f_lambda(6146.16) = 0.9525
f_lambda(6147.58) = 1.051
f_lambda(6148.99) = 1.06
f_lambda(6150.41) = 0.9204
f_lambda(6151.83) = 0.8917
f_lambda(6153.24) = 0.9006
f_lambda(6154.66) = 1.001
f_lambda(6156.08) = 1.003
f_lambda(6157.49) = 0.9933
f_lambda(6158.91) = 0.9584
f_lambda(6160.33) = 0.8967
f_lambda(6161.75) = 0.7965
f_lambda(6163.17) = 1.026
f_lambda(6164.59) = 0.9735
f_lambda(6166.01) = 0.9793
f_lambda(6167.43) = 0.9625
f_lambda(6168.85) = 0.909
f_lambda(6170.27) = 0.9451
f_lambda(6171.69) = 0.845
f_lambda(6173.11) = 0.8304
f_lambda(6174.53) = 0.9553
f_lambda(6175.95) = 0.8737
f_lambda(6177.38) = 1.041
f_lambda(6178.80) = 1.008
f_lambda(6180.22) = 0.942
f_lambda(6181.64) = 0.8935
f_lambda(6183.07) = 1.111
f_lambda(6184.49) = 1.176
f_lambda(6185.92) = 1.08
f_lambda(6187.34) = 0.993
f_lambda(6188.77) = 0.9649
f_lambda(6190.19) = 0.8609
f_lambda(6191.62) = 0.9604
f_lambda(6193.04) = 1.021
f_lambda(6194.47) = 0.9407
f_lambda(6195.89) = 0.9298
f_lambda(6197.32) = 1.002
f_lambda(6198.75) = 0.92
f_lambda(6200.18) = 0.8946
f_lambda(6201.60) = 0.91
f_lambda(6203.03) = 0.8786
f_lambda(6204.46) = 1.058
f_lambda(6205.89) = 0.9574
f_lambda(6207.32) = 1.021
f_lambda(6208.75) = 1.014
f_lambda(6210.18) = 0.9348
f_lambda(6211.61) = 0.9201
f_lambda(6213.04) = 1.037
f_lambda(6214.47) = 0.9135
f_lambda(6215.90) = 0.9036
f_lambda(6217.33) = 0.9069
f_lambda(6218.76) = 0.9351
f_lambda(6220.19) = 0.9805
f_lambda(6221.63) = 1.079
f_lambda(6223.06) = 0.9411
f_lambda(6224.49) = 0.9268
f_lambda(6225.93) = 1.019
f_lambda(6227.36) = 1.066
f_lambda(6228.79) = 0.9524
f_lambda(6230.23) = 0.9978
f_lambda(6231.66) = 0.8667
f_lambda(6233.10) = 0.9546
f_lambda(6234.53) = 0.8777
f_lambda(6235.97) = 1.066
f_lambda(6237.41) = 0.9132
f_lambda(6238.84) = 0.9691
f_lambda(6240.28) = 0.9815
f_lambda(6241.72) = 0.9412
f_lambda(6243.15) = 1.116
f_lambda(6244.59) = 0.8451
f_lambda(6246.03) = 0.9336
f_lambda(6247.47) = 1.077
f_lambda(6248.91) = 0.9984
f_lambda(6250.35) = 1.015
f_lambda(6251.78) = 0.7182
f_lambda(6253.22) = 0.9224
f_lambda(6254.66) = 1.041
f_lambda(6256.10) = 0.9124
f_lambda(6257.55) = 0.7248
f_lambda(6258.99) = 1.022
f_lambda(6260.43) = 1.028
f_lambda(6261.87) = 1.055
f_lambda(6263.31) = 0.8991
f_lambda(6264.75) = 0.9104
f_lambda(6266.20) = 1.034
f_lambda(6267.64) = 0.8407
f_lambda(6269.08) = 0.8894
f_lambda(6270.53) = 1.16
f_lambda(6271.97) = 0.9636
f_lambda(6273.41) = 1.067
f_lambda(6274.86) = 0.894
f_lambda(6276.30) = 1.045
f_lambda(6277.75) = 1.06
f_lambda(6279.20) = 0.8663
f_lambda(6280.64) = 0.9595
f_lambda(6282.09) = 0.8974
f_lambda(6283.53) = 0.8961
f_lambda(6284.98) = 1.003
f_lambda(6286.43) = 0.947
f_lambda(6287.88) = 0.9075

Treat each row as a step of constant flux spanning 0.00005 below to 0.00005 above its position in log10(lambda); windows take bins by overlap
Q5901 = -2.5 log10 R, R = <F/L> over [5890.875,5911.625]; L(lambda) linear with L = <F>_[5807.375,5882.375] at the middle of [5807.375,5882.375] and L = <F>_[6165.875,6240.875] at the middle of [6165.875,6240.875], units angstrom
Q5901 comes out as 0.10 mag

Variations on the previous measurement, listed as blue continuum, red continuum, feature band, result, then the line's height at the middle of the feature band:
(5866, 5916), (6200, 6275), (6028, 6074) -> -0.06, 0.956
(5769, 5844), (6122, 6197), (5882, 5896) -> 0.22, 0.998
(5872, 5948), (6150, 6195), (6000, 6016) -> -0.07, 0.97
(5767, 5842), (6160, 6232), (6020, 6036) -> -0.01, 0.981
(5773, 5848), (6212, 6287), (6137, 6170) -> 0.01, 0.971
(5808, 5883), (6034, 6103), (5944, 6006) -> 0.02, 1.01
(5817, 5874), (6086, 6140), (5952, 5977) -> 0.03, 1.01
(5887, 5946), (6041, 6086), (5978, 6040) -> -0.01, 0.99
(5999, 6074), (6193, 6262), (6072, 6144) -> 0.02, 0.997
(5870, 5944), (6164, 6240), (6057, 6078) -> -0.05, 0.968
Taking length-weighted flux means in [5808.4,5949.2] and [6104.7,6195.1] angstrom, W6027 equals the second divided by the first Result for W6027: 0.98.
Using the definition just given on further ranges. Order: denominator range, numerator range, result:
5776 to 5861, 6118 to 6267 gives 0.95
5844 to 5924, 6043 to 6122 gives 1.02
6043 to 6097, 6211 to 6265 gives 0.96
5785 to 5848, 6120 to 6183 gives 0.94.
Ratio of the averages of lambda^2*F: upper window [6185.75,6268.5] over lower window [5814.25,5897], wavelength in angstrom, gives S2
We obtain 1.09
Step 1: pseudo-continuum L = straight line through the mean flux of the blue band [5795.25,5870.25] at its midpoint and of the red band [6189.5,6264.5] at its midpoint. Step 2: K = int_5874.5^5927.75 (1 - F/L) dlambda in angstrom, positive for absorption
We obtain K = 3.10 angstrom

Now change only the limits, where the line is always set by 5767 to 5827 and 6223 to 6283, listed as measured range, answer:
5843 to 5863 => -0.47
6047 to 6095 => -1.32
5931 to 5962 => -1.61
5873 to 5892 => 0.86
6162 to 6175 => 0.50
